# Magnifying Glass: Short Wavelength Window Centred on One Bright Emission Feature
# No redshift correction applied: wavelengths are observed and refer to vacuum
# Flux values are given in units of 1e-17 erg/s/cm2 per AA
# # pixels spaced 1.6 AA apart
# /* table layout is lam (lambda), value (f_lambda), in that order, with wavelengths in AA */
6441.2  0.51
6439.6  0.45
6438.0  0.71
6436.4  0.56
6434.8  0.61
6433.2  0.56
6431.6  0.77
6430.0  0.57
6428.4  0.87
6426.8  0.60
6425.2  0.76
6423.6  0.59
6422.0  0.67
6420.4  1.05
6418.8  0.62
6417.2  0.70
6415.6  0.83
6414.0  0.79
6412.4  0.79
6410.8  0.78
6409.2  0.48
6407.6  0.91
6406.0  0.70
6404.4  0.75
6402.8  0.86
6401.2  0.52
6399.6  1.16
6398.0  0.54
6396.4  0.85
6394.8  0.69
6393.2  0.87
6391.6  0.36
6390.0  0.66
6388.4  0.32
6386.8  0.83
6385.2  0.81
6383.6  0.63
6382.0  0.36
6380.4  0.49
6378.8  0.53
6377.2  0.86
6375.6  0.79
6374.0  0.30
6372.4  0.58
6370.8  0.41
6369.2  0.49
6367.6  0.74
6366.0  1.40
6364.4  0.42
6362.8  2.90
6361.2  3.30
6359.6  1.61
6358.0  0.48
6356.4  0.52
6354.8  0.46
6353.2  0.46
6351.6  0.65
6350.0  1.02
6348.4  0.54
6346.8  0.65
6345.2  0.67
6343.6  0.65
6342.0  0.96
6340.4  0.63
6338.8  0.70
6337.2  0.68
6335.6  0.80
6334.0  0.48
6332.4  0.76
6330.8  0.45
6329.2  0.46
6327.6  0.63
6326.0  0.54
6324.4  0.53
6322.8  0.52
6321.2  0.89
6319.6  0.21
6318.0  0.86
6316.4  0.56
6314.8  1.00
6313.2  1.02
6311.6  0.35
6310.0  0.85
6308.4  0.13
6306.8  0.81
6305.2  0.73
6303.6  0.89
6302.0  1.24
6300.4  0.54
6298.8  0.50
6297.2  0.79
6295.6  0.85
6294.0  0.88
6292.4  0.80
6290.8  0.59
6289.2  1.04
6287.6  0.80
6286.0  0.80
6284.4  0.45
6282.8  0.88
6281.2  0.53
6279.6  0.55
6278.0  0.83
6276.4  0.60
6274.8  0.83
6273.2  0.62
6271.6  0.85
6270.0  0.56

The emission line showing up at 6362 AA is Hbeta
